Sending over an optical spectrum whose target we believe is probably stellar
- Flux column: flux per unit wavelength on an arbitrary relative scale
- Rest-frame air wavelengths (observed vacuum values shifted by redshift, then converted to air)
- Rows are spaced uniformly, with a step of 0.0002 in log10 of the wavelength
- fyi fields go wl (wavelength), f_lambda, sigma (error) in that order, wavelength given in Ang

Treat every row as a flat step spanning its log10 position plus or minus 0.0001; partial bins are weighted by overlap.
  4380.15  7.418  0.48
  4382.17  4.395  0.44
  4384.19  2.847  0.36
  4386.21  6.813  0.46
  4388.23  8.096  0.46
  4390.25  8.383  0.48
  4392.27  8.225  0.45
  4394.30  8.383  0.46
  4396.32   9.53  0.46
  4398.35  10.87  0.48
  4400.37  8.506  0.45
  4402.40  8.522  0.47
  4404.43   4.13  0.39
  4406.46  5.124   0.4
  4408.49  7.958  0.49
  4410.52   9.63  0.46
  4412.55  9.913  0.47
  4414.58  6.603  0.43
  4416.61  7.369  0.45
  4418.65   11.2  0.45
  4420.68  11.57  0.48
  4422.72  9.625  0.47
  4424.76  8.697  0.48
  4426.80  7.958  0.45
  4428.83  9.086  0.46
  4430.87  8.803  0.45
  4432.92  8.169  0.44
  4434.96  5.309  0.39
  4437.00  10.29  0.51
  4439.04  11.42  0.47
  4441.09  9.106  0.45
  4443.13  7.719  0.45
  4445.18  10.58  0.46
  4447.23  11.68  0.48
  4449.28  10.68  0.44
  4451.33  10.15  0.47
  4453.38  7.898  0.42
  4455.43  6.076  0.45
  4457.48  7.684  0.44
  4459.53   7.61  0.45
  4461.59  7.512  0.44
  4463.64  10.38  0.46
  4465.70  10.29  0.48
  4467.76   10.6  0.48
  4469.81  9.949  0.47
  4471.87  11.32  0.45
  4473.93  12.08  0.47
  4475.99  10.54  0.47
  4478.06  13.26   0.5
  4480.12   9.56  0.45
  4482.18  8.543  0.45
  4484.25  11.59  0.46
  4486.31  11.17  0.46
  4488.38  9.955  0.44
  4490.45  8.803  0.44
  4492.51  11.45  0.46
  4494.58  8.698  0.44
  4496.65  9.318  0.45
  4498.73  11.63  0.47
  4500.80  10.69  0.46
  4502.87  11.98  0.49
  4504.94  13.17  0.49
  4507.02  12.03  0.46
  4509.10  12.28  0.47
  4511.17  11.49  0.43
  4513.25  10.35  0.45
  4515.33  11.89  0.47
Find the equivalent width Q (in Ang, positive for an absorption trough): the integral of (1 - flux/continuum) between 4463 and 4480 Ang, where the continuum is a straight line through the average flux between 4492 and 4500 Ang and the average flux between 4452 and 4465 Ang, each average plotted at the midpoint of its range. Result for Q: -4.3 Ang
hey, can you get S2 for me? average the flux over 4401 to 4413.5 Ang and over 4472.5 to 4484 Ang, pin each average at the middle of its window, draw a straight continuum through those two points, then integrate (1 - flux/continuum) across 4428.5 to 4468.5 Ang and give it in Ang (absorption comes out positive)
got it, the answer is 1.8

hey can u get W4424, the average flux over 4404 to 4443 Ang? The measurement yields 8.58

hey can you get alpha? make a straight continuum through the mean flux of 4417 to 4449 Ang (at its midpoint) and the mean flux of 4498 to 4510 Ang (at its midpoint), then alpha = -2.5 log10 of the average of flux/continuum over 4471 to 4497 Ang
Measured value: 0.07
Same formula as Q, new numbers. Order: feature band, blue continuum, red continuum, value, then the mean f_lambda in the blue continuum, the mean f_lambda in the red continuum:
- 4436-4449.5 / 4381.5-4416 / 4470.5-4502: -1.6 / 7.56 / 10.6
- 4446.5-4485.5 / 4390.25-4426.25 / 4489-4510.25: 1.0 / 8.57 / 11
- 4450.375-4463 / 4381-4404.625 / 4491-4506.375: 2.2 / 7.5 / 11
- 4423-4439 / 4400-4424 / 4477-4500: 0.5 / 8.35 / 10.4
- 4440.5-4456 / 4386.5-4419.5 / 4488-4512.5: 0.3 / 8.23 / 11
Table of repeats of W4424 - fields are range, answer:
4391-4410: 7.96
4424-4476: 9.27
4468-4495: 10.6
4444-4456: 9.61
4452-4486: 9.72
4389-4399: 8.99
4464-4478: 10.9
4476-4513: 10.9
